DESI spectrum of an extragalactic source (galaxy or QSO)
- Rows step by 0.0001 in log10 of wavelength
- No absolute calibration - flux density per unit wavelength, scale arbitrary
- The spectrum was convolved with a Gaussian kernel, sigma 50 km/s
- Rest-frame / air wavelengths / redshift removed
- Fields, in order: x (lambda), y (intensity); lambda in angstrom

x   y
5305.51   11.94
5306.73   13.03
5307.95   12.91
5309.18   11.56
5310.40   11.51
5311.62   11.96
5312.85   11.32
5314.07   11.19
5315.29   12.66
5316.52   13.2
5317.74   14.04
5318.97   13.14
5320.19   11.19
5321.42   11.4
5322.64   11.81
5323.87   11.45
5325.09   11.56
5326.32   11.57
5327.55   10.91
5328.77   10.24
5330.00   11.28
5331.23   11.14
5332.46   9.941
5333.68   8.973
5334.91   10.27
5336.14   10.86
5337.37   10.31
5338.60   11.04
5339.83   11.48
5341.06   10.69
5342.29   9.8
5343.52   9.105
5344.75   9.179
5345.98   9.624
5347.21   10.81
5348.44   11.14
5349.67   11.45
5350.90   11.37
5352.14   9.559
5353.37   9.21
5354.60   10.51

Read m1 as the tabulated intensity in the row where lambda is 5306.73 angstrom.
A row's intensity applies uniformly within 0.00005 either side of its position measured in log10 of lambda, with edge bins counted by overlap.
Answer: 13.03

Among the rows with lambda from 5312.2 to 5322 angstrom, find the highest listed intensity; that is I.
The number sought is 14.04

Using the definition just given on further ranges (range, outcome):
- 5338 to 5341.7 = 11.48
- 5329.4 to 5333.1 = 11.28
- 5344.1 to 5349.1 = 11.14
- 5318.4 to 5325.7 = 13.14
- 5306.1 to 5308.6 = 13.03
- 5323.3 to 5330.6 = 11.57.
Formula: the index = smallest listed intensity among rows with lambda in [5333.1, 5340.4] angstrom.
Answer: 8.973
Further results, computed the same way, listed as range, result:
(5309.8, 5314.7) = 11.19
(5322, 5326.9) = 11.45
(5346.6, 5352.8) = 9.559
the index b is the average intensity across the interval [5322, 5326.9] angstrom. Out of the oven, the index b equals 11.6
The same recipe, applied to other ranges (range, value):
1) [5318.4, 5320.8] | 12.2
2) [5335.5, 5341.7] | 10.9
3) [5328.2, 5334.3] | 10.3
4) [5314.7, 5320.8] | 12.8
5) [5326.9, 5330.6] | 10.8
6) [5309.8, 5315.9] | 11.7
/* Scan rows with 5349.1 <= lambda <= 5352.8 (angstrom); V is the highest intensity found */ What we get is 11.45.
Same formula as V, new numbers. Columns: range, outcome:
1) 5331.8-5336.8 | 10.86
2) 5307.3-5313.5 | 12.91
